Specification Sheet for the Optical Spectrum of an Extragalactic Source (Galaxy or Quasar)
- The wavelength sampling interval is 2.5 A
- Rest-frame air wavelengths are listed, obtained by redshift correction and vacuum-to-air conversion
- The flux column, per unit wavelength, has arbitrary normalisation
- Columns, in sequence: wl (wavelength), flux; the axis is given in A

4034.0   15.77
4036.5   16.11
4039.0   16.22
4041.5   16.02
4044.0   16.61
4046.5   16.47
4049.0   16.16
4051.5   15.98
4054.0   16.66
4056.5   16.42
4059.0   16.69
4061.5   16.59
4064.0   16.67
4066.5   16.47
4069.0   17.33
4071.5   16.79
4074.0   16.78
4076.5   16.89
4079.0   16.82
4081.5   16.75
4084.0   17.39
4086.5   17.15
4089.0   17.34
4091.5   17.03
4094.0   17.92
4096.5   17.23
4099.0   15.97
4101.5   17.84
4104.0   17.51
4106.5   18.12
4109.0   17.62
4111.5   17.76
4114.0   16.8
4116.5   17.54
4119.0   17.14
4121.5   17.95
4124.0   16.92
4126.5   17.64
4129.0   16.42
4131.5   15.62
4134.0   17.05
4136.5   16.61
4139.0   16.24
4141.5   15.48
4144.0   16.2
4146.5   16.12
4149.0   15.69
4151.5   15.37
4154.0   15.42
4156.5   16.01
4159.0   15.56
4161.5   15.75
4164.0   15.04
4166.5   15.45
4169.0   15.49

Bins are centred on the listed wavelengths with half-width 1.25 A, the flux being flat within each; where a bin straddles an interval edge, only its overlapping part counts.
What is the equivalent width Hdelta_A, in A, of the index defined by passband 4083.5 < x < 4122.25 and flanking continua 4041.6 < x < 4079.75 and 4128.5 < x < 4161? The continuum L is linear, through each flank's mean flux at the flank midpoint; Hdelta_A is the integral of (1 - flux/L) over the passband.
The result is -2.63 A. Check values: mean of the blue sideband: 16.6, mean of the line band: 17.4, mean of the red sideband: 16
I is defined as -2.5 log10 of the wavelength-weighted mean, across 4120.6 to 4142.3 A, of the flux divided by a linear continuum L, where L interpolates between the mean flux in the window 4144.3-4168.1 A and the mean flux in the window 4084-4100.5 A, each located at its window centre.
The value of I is -0.03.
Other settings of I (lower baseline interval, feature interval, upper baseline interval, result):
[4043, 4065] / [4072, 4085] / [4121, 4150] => -0.03 mag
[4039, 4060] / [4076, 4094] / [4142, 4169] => -0.07 mag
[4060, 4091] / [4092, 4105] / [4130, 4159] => -0.04 mag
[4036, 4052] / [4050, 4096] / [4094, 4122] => -0.01 mag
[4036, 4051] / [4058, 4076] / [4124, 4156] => -0.03 mag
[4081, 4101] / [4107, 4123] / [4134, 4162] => -0.06 mag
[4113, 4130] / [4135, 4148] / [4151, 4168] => 0.01 mag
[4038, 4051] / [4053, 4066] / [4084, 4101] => 0.00 mag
